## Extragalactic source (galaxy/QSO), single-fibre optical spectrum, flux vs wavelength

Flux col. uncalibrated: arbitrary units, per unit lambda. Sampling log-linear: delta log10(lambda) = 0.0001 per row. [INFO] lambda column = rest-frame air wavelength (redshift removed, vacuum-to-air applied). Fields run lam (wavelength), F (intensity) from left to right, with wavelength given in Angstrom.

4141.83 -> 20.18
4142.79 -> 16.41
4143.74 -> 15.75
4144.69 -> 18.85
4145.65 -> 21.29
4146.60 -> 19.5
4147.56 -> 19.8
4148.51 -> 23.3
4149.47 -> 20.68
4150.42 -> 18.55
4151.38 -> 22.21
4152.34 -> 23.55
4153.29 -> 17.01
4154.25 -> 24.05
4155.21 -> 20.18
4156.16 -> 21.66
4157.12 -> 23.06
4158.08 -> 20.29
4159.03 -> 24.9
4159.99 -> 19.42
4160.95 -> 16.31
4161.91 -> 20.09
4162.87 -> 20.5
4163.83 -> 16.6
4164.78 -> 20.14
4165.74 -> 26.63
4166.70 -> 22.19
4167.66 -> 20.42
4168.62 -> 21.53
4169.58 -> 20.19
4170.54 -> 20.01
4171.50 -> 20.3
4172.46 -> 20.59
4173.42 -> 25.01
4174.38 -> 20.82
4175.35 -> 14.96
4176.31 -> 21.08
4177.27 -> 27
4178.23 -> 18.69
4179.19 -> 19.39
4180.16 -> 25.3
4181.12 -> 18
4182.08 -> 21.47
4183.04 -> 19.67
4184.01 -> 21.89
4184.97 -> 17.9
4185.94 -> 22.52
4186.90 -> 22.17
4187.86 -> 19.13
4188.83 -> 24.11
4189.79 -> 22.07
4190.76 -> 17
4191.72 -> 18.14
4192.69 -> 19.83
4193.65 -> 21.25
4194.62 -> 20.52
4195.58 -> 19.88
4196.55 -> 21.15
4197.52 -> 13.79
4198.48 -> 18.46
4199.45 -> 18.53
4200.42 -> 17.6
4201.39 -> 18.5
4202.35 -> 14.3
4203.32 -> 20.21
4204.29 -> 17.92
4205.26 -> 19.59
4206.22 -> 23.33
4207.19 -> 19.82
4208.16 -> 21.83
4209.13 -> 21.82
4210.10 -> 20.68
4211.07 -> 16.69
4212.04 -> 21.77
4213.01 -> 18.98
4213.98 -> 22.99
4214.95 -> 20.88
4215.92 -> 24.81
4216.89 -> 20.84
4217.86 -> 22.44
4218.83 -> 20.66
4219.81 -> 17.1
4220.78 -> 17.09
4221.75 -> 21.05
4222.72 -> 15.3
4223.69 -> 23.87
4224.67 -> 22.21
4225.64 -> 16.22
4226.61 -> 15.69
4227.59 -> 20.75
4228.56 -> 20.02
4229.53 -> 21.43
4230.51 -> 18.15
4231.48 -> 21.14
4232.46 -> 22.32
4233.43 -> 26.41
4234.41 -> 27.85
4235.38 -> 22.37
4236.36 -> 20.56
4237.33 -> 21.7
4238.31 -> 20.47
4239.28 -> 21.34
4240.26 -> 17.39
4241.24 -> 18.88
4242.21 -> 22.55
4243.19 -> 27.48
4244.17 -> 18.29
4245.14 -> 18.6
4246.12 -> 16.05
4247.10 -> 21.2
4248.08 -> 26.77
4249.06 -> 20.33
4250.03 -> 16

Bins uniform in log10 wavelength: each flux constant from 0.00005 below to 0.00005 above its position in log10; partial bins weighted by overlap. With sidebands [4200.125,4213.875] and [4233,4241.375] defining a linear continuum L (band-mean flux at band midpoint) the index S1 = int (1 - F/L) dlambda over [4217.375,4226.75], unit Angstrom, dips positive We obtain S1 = 0.7 Angstrom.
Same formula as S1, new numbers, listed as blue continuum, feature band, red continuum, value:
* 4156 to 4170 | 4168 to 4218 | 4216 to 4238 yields 1.3 Angstrom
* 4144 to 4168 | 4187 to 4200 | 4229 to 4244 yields 1.1 Angstrom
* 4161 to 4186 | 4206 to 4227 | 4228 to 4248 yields 0.9 Angstrom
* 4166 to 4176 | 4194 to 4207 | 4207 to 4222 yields 1.2 Angstrom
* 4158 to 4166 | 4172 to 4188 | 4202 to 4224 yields -0.5 Angstrom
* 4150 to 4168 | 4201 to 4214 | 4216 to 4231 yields 0.1 Angstrom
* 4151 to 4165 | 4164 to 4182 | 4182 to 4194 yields -0.5 Angstrom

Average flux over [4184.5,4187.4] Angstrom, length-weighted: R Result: 20.9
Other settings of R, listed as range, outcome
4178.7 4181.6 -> 20.9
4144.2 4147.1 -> 19.8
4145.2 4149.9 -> 20.9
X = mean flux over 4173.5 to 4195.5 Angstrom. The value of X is 20.7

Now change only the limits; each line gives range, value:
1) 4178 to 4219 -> 20.2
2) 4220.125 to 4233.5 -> 19.9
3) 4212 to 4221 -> 20.8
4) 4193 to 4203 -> 18.5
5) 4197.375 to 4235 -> 20.1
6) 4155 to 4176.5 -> 20.7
